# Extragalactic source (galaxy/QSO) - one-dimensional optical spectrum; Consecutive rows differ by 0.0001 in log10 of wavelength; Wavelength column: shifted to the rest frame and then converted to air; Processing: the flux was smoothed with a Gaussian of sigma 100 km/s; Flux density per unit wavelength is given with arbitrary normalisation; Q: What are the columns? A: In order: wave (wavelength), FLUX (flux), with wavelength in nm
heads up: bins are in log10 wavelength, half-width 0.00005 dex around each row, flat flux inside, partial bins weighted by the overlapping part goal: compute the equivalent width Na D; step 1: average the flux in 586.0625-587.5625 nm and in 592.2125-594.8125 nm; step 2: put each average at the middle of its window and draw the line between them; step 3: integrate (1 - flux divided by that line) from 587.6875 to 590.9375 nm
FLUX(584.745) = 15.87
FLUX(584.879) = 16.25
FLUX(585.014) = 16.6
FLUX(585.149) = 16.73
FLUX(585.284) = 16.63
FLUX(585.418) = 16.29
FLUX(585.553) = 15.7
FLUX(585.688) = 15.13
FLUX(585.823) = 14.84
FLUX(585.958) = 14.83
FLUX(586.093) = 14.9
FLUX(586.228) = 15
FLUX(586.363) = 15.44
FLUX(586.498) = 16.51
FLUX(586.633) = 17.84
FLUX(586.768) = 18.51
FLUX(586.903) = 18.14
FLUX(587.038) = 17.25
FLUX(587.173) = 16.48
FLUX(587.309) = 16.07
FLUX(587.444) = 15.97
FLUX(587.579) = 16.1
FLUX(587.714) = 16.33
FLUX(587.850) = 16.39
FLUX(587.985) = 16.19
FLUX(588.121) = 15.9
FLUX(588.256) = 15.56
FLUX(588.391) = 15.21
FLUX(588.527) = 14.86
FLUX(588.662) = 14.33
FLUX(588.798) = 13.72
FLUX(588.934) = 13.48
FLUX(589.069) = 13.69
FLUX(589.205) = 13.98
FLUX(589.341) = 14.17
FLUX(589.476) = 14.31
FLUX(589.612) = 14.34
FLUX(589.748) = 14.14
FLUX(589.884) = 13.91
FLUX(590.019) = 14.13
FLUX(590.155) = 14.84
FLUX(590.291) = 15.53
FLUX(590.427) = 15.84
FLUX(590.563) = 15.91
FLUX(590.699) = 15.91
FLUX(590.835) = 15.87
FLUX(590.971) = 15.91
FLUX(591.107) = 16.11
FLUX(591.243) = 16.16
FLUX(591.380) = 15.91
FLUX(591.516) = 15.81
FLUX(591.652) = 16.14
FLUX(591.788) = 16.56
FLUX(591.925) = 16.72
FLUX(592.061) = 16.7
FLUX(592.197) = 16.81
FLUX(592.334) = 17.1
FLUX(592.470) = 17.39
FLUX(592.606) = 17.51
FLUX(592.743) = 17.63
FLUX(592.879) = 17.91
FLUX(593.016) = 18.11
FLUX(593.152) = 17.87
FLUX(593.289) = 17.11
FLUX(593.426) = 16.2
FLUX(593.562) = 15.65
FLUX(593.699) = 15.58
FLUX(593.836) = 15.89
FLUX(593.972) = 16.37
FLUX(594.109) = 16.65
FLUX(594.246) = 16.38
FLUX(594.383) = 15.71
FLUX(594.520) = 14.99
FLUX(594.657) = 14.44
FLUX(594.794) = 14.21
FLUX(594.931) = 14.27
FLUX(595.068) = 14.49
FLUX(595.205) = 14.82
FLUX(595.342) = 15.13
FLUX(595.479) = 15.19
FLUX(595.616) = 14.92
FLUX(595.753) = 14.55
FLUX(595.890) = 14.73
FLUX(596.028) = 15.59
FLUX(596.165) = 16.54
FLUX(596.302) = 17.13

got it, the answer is 0.32 nm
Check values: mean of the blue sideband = 16.6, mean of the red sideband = 16.5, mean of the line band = 14.9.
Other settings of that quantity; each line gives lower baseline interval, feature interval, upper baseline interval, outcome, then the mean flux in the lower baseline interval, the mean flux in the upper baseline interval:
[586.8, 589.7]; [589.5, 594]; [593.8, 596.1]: -0.26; 15.4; 15.2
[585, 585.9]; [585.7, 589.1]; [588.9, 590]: -0.17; 15.9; 14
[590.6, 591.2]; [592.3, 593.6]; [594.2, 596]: -0.16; 16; 14.9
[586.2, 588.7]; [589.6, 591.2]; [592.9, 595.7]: 0.08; 16.3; 15.7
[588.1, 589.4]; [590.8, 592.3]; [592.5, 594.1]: -0.03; 14.4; 16.9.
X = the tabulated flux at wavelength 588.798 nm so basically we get 13.72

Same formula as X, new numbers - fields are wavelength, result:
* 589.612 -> 14.34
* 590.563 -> 15.91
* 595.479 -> 15.19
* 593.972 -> 16.37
